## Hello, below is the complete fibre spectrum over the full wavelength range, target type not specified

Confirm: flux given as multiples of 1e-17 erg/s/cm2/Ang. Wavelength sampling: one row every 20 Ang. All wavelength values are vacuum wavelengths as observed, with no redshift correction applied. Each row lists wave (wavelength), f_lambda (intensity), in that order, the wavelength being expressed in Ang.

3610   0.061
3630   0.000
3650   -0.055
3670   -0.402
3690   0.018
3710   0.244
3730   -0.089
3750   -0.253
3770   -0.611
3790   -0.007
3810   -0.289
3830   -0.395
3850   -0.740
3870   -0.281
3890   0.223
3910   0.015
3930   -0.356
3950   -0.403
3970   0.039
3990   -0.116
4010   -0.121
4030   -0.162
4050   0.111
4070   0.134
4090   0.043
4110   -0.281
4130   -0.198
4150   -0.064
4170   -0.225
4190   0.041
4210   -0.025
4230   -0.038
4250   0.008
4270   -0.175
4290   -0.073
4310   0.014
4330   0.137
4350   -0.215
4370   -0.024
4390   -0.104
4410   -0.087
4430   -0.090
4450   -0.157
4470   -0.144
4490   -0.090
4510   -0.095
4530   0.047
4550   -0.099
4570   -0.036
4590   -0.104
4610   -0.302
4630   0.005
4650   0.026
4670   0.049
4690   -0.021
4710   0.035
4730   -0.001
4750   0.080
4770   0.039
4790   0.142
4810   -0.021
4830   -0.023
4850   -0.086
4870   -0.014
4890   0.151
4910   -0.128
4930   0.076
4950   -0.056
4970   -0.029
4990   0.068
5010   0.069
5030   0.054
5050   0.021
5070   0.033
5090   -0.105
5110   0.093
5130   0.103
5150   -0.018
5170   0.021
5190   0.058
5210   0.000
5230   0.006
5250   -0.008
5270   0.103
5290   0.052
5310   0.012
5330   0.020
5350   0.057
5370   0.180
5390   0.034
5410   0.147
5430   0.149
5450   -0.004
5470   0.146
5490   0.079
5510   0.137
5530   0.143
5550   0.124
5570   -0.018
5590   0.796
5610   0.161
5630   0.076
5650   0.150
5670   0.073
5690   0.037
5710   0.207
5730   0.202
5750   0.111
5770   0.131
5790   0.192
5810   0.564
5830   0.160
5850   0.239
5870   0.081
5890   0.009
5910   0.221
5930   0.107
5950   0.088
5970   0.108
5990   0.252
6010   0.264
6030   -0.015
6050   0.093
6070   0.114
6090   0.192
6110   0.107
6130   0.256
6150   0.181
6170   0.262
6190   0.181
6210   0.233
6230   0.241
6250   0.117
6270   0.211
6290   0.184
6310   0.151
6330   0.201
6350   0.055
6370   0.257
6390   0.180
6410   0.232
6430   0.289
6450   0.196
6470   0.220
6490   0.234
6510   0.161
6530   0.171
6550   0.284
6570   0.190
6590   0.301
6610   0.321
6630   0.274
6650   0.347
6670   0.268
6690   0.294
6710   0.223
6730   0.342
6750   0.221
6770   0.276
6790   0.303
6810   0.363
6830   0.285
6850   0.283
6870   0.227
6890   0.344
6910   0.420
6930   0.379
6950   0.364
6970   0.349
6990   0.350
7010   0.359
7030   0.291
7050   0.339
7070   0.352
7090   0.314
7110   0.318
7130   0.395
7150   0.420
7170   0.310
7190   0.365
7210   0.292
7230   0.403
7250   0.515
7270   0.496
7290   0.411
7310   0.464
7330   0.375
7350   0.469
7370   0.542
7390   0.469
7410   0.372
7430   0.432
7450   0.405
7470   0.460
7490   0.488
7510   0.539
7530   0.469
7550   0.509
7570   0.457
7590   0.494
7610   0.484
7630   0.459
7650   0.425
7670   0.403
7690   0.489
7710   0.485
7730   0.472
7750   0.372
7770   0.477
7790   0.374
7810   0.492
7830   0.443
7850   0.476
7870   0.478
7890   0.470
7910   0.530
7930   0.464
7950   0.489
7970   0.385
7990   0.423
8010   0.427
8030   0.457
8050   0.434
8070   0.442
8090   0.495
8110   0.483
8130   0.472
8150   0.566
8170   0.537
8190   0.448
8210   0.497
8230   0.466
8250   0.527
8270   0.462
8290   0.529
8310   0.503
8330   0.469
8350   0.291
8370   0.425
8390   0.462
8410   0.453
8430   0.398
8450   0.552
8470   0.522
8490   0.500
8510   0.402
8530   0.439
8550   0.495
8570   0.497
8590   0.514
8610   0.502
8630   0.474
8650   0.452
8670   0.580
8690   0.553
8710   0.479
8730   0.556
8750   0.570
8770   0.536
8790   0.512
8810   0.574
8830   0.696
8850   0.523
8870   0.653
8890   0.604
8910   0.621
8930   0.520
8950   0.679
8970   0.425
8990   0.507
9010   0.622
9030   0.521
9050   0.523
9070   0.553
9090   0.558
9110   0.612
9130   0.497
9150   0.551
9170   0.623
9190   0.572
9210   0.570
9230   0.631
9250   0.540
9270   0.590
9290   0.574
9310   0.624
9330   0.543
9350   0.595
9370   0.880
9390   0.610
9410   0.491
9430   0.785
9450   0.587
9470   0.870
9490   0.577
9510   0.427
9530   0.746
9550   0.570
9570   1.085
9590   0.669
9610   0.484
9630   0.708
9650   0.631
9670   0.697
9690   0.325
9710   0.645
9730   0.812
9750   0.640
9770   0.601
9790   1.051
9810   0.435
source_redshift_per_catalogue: 0.645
